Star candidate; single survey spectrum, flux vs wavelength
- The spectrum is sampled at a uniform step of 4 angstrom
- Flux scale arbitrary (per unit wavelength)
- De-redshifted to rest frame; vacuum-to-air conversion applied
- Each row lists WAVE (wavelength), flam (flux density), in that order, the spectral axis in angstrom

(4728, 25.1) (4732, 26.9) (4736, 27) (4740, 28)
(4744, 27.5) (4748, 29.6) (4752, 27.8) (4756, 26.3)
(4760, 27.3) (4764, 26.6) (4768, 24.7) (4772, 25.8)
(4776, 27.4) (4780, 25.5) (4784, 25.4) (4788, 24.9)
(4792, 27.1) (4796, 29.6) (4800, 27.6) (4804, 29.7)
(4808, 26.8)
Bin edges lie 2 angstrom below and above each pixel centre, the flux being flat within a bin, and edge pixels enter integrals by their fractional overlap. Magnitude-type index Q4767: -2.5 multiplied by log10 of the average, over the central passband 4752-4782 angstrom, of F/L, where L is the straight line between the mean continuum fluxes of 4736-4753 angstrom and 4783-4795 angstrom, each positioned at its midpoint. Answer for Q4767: 0.03 mag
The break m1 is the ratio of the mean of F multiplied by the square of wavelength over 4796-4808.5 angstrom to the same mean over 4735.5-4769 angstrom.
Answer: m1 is 1.06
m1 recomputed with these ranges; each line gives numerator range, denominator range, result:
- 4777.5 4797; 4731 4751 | 0.97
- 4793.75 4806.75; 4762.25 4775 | 1.13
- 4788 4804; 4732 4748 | 1.03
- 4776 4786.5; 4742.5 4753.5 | 0.92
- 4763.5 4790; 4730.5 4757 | 0.94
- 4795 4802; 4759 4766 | 1.07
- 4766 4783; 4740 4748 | 0.93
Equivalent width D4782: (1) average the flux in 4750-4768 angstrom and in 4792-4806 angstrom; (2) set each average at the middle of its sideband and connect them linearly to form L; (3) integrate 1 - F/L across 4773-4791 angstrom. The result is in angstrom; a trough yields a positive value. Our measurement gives 1.3 angstrom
